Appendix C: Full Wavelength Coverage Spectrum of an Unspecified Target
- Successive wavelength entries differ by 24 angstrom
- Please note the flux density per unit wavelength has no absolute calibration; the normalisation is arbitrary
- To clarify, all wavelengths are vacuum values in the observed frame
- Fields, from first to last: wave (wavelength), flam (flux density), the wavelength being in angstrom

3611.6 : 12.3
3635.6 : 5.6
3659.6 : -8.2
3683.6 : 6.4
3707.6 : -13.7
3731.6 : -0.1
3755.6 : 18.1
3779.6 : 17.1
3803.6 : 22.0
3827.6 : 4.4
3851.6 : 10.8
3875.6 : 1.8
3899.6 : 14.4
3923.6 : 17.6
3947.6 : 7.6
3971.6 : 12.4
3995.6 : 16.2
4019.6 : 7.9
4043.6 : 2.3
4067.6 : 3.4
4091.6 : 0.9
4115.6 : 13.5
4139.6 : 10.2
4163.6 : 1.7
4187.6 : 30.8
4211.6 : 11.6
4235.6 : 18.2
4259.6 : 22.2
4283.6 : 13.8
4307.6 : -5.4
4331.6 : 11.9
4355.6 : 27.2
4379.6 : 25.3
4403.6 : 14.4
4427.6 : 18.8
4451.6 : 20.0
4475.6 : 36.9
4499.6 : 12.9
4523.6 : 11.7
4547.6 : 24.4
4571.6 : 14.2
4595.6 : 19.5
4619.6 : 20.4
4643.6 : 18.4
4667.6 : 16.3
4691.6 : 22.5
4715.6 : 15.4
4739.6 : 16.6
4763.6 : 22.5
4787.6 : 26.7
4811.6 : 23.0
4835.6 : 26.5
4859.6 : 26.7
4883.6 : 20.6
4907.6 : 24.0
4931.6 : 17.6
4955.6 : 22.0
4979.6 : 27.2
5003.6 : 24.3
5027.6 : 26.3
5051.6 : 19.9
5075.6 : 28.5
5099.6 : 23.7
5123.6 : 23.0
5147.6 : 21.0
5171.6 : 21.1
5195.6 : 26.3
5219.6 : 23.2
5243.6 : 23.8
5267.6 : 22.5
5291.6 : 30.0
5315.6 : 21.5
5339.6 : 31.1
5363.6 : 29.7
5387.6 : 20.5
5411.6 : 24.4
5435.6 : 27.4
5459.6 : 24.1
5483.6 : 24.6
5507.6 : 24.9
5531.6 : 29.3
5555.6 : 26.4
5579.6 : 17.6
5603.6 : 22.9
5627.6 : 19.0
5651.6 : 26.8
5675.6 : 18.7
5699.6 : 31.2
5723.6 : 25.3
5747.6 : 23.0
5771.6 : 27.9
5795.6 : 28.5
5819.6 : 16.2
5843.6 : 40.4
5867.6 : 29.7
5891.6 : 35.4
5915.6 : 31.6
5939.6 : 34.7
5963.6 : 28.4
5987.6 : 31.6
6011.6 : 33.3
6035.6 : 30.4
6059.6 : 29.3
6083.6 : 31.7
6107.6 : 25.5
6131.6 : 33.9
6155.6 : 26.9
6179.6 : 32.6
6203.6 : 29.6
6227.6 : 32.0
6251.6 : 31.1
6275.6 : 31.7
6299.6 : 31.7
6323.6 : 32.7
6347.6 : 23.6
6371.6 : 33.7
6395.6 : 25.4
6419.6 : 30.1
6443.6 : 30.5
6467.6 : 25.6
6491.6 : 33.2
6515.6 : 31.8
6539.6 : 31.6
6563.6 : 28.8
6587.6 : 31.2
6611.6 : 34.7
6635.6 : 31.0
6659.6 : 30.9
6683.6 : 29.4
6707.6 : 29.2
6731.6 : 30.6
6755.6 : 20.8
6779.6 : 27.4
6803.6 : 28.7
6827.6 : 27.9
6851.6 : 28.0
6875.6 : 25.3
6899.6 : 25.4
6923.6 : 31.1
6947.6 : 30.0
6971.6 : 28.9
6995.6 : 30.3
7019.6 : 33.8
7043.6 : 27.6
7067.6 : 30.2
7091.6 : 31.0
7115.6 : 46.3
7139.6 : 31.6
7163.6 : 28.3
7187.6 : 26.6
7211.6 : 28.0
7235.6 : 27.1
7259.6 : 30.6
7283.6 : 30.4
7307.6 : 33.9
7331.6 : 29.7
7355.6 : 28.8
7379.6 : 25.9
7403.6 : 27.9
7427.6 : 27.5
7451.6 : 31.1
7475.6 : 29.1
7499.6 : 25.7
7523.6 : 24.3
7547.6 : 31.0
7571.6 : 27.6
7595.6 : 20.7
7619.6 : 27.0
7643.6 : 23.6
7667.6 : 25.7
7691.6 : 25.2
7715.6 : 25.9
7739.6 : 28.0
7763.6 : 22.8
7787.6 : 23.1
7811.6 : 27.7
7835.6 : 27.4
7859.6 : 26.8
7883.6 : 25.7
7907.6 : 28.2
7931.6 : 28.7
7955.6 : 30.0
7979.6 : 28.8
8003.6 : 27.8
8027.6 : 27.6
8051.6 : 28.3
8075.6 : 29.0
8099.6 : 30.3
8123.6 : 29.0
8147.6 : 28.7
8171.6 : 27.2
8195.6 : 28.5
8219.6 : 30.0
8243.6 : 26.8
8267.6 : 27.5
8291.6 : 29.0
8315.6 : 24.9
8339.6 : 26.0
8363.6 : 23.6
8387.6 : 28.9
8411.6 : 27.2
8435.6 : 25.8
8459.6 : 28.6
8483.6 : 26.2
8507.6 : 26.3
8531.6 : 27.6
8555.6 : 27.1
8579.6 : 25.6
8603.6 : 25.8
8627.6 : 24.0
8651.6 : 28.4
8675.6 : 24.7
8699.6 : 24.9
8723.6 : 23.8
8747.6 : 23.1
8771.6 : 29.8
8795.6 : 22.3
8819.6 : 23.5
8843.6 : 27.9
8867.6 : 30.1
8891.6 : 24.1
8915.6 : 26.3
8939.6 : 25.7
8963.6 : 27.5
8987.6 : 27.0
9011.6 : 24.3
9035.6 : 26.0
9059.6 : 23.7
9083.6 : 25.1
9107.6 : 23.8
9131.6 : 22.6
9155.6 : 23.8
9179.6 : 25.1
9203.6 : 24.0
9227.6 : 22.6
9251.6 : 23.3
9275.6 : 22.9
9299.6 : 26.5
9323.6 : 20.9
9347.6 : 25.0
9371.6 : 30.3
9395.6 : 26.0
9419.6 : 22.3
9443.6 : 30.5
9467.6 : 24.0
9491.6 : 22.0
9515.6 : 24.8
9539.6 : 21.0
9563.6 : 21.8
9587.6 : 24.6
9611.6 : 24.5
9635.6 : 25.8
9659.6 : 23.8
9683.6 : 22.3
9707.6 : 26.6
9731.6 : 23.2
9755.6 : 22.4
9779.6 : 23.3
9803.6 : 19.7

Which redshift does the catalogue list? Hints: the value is 0.09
